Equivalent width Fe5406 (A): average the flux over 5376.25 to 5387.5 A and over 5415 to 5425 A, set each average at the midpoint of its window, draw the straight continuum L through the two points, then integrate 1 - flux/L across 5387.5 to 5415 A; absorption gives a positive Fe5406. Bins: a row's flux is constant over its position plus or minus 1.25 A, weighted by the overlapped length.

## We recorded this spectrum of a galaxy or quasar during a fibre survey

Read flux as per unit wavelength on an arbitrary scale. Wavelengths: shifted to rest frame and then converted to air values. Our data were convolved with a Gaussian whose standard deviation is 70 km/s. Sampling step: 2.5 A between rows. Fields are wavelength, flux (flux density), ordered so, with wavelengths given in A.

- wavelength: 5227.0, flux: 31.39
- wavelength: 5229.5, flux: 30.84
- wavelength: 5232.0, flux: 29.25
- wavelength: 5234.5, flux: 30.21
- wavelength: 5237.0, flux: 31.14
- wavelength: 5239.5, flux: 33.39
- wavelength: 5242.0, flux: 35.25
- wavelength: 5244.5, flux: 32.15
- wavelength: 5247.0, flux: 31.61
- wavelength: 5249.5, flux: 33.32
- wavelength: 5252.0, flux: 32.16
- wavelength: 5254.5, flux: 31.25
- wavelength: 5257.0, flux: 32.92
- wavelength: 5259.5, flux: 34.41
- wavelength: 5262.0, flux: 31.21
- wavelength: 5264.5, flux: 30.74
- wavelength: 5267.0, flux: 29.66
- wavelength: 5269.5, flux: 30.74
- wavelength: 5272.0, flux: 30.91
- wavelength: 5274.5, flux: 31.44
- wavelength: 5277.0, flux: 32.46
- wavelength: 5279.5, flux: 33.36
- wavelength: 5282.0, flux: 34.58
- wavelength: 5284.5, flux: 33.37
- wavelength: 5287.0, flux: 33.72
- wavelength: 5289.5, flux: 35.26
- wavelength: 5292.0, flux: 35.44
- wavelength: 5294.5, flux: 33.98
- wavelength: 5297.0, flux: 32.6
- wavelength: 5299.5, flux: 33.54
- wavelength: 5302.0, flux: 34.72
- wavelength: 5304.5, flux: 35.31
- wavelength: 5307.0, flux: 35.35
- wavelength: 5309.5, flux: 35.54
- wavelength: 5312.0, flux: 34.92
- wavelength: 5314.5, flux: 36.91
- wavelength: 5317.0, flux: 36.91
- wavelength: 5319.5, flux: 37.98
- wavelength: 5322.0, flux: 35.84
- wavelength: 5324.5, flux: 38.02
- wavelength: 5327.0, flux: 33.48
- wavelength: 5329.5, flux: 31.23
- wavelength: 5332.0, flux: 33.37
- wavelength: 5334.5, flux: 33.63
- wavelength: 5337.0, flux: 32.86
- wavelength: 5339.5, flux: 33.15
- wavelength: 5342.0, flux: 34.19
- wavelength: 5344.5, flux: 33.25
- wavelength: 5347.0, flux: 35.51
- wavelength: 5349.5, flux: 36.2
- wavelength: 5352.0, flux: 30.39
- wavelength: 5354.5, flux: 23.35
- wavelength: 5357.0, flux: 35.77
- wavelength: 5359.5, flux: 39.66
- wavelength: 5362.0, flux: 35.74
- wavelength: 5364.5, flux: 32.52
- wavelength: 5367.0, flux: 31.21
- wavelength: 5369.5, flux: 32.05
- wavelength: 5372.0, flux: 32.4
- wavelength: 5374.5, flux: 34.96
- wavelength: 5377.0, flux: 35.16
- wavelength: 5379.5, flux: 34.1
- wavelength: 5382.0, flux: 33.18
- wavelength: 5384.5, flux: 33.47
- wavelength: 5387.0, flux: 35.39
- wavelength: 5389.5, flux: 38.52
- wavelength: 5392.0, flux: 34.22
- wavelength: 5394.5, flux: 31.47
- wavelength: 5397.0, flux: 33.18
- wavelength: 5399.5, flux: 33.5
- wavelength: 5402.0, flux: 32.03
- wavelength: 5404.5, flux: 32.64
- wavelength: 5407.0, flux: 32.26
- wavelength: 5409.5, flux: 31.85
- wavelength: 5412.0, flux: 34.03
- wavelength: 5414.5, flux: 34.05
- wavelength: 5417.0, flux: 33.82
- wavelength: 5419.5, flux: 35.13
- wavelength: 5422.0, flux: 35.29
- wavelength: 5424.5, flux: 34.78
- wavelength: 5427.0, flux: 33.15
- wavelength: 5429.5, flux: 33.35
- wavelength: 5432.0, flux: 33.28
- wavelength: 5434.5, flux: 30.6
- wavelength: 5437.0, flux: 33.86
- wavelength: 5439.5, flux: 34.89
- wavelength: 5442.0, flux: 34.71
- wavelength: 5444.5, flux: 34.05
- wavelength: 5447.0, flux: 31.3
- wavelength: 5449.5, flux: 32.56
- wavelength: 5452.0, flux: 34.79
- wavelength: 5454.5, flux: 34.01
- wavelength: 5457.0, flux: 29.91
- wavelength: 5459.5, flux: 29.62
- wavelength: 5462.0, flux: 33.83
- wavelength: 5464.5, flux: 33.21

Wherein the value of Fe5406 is 0.8 A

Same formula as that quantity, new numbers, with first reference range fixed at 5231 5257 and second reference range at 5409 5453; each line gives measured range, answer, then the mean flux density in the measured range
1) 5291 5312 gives -1.3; 34.6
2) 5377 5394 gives -0.7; 34.7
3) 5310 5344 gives -2.1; 34.8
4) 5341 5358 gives 0.2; 32.6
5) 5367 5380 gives -0.1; 33.5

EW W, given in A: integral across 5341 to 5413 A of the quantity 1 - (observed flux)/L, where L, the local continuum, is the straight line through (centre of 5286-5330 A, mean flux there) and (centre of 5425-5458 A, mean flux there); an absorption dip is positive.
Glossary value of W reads 1.2 A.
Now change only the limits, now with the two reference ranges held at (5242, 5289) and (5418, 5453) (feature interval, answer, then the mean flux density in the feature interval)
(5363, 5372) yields 0.29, 32.1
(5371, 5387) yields -0.37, 34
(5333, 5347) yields -0.28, 33.6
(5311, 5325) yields -1.69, 36.7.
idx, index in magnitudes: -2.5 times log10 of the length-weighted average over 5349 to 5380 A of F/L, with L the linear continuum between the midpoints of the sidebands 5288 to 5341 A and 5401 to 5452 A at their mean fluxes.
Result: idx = 0.03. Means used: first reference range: 34.8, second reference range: 33.4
